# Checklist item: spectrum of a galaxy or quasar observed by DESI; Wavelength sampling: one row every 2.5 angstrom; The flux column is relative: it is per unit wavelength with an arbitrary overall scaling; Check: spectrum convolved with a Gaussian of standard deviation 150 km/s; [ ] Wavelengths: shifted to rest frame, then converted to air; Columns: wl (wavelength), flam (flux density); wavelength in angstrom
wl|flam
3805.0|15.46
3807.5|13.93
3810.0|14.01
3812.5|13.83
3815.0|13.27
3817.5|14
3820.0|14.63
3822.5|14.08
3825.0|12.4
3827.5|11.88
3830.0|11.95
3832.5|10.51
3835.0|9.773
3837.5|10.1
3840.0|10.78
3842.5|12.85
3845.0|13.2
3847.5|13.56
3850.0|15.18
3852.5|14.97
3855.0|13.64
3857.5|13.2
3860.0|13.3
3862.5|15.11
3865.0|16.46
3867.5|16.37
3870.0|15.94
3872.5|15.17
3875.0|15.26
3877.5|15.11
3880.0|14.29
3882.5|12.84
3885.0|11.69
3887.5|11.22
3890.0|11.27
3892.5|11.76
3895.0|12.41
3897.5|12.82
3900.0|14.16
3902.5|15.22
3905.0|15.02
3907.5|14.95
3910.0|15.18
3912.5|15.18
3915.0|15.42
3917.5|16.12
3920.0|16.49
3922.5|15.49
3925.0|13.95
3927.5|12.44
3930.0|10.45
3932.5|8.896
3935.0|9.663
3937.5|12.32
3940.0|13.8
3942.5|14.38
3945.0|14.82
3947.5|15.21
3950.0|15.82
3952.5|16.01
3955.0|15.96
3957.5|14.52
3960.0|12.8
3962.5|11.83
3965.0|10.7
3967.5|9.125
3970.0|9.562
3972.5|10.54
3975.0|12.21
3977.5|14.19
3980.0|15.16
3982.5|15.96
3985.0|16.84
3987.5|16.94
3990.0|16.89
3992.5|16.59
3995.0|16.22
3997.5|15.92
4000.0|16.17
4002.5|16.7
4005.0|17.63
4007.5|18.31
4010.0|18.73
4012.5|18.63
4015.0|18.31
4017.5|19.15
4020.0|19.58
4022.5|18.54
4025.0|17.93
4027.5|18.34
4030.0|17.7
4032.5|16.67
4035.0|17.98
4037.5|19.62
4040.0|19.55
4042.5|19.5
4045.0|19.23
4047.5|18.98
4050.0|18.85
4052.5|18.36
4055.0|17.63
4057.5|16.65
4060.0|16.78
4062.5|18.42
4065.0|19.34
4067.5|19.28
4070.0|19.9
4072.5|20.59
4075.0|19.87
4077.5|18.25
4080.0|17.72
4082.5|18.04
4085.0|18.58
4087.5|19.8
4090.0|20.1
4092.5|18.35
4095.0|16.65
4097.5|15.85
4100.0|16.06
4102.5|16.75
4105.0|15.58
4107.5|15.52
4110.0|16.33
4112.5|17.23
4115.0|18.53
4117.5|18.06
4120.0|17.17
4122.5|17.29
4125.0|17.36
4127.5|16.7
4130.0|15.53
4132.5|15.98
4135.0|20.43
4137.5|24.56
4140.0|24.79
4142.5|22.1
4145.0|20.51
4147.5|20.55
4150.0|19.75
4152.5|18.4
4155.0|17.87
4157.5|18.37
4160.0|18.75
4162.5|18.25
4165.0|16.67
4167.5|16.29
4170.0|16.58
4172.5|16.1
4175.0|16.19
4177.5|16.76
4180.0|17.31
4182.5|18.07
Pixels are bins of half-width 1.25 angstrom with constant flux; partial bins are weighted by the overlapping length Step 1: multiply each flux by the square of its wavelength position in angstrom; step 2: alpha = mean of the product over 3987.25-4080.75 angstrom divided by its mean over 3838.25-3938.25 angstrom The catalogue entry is 1.4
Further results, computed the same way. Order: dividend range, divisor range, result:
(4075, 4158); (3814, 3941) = 1.54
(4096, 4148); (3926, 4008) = 1.40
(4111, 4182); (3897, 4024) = 1.35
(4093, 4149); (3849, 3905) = 1.47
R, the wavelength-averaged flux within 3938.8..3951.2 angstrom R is 14.8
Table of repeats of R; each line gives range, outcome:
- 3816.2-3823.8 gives 14.2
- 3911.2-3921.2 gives 15.8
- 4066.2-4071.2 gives 19.6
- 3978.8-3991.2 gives 16.4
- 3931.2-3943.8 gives 11.8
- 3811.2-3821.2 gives 13.9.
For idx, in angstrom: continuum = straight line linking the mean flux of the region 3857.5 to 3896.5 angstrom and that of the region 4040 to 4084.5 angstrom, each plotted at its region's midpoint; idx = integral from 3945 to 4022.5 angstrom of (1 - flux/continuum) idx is 5.77 angstrom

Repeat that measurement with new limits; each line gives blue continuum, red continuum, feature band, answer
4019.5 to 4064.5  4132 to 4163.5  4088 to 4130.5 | 5.23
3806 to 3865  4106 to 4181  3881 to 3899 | 2.52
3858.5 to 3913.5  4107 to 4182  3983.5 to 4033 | -4.72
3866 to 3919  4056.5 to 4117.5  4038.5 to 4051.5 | -1.59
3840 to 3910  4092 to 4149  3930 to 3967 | 4.99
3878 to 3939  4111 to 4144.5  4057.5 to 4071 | -0.96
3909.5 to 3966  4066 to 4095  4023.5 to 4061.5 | -1.36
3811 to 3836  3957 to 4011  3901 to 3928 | -2.52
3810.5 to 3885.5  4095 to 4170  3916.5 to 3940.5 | 3.10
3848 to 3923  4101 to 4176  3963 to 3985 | 4.57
